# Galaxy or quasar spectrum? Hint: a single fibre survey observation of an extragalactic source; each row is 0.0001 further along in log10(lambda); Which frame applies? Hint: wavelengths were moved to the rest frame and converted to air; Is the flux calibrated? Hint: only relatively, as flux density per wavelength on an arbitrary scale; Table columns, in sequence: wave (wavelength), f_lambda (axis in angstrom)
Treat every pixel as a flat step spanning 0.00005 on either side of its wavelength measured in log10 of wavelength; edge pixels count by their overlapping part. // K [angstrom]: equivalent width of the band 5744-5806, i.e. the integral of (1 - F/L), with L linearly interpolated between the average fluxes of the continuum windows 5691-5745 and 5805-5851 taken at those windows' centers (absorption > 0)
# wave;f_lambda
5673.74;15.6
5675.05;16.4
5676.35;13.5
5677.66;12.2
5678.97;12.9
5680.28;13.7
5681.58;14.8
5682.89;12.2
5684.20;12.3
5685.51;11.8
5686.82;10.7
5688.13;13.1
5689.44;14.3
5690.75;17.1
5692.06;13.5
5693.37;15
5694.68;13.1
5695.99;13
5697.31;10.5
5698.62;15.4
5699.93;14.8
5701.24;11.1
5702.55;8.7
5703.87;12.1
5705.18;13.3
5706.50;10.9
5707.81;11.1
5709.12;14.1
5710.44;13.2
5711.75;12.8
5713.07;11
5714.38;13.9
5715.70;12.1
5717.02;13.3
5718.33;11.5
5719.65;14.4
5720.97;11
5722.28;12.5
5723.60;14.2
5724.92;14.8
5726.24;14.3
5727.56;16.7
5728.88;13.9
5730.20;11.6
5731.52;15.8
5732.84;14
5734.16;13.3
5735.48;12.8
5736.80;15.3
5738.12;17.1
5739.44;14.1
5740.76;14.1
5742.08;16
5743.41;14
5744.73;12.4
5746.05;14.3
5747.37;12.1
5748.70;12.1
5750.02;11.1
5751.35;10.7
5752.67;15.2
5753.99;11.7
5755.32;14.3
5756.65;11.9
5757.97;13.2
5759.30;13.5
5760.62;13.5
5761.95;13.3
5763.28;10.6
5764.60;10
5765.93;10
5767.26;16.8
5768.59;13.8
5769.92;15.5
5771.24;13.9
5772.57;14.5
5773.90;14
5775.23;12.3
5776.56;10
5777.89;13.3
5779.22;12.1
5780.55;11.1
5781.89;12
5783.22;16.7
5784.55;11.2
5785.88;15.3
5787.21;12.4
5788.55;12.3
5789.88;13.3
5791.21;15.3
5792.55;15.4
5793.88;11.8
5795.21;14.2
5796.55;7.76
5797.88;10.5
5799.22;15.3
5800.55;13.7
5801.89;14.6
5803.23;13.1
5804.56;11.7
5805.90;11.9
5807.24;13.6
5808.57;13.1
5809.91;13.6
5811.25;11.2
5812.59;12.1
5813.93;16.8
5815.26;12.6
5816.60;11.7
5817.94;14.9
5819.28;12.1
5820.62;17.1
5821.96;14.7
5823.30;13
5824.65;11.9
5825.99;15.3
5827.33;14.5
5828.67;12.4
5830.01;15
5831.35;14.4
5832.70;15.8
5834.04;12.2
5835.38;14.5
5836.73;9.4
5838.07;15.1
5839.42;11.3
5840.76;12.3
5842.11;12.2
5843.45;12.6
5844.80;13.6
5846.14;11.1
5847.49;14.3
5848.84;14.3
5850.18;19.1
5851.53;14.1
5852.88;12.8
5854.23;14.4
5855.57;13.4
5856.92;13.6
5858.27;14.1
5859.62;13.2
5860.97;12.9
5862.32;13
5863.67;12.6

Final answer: 2.5 angstrom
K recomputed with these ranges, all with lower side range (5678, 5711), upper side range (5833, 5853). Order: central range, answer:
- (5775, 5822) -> 0.47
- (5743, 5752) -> 0.49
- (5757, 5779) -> 0.22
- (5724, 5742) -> -2.05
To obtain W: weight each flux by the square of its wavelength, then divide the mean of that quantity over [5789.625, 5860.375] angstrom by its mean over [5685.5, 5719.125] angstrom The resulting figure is 1.1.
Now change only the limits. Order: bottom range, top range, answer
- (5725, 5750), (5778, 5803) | 0.95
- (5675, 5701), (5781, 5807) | 1.01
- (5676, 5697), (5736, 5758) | 1.04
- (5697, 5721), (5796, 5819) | 1.07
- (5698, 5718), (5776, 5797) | 1.05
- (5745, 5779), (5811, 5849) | 1.07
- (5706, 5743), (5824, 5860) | 1.04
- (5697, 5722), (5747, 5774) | 1.06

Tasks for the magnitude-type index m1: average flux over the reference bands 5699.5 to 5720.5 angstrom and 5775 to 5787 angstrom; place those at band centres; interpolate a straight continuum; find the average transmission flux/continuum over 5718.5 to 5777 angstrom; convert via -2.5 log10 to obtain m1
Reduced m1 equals -0.08 mag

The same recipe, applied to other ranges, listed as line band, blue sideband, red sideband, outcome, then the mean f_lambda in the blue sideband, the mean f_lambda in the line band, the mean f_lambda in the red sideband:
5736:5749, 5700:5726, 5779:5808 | -0.12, 12.5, 14.2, 13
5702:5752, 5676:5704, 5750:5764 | -0.03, 13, 13.2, 12.7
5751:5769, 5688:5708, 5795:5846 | 0.03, 13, 12.8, 13.2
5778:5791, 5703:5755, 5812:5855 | 0.04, 13.3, 13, 13.7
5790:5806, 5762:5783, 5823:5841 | 0.00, 12.8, 13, 13.4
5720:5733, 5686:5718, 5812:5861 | -0.07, 12.8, 13.9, 13.7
